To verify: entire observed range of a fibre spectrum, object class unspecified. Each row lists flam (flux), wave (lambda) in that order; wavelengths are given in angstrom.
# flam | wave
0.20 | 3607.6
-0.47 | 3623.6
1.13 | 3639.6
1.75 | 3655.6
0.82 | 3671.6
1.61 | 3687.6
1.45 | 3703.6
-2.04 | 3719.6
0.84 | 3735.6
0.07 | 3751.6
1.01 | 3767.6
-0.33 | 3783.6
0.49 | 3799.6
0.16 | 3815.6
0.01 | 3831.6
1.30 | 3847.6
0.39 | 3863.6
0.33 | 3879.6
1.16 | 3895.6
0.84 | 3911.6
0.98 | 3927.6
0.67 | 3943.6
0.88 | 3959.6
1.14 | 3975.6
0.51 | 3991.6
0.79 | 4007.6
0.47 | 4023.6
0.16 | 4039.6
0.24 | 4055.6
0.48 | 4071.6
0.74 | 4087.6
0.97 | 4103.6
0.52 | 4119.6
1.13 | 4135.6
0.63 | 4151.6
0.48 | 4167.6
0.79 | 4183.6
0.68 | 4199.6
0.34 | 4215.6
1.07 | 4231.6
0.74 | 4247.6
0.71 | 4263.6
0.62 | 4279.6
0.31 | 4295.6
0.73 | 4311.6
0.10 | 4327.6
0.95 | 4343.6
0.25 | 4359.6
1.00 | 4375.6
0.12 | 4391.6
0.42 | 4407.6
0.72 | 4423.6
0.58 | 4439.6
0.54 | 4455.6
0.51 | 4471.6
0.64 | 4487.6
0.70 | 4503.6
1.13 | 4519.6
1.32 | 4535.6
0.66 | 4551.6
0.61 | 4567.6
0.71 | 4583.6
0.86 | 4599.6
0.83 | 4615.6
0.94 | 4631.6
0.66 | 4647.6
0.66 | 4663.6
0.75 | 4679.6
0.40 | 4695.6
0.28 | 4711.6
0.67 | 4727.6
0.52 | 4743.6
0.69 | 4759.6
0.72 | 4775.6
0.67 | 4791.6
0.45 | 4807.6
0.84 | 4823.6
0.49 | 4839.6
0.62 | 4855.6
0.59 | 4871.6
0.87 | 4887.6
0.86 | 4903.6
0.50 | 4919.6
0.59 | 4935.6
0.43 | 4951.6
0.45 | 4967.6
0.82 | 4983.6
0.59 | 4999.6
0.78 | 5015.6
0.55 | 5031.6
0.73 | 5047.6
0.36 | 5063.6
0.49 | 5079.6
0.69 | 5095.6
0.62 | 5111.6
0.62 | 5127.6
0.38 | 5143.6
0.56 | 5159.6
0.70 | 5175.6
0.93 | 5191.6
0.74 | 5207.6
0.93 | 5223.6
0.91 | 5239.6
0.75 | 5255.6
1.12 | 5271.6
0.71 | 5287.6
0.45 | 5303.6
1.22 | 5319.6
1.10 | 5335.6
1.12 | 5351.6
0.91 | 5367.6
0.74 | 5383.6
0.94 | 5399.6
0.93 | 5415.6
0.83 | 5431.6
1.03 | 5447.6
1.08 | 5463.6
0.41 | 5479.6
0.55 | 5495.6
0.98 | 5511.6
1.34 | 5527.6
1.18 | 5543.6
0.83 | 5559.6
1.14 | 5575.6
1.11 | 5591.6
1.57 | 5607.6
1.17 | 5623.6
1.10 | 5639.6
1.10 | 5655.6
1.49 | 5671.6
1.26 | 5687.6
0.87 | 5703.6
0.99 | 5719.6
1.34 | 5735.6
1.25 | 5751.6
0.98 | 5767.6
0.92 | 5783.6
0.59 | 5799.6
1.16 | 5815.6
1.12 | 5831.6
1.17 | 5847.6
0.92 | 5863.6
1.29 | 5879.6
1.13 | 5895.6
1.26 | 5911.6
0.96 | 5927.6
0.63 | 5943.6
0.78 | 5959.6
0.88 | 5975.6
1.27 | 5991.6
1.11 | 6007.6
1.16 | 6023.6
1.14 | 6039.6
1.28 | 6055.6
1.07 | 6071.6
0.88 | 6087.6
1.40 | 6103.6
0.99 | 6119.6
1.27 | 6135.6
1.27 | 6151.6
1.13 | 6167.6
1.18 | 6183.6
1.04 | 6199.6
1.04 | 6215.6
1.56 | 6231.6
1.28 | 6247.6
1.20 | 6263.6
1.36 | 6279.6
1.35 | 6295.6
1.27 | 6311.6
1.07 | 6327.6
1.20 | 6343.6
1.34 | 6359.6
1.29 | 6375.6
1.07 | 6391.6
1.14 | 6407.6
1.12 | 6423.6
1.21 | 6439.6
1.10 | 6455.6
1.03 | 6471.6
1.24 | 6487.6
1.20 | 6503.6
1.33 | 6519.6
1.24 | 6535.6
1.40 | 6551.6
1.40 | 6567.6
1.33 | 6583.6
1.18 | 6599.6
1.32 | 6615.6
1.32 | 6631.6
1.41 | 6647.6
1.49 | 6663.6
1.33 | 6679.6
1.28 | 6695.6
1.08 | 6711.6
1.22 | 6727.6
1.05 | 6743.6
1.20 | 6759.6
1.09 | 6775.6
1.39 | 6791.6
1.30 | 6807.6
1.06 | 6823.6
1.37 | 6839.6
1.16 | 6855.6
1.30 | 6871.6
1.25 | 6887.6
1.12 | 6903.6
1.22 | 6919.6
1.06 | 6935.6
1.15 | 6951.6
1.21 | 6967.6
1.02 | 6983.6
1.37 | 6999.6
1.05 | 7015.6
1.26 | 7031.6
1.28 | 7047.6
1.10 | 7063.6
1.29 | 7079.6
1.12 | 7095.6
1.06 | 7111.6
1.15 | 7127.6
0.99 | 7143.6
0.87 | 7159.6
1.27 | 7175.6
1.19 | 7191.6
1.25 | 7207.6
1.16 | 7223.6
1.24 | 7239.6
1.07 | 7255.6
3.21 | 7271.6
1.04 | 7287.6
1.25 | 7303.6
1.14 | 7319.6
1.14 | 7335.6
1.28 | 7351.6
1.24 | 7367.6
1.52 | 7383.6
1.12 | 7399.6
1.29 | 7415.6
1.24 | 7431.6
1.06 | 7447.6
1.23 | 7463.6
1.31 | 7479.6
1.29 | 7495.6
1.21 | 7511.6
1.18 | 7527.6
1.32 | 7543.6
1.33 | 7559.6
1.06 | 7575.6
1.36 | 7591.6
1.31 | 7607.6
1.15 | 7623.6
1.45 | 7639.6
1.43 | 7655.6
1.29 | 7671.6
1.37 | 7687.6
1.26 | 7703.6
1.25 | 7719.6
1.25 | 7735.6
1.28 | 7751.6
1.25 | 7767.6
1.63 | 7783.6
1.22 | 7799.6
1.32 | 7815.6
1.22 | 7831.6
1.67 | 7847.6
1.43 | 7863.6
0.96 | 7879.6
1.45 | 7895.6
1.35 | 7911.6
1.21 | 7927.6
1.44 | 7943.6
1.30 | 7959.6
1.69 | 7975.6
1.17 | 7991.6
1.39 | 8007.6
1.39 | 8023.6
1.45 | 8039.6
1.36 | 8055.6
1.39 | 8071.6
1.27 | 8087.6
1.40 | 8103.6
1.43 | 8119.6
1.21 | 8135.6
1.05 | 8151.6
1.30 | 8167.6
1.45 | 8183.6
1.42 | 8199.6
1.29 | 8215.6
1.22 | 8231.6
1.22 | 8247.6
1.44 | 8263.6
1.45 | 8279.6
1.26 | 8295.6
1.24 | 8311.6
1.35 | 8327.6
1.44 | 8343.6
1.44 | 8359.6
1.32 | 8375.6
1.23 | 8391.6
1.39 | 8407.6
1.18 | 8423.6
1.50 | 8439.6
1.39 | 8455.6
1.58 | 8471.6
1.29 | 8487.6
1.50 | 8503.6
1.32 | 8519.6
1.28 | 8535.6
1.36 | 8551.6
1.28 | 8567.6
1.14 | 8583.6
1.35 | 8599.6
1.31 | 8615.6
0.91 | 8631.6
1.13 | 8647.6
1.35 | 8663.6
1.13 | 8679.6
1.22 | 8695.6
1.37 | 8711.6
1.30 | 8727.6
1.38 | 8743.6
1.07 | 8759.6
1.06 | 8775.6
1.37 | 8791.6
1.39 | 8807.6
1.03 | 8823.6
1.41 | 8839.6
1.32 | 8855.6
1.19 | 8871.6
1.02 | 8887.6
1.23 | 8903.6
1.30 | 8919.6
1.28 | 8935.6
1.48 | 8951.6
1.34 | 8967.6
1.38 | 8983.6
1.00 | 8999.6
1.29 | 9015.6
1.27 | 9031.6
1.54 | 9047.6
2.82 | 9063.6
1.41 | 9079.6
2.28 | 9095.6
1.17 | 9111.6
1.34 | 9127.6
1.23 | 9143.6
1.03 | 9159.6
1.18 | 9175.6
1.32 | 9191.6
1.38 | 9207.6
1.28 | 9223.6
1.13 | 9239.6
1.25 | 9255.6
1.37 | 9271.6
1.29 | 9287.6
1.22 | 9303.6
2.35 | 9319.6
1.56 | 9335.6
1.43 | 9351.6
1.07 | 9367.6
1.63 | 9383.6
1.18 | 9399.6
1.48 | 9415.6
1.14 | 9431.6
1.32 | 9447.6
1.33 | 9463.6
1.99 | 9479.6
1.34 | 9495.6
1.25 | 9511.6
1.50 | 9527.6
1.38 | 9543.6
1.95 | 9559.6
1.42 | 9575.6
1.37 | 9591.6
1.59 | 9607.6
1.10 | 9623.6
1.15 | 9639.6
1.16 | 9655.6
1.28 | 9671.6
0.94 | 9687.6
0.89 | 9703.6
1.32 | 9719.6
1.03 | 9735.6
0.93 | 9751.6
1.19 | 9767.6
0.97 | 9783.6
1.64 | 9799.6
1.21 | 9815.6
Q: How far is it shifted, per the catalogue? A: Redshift 0.381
